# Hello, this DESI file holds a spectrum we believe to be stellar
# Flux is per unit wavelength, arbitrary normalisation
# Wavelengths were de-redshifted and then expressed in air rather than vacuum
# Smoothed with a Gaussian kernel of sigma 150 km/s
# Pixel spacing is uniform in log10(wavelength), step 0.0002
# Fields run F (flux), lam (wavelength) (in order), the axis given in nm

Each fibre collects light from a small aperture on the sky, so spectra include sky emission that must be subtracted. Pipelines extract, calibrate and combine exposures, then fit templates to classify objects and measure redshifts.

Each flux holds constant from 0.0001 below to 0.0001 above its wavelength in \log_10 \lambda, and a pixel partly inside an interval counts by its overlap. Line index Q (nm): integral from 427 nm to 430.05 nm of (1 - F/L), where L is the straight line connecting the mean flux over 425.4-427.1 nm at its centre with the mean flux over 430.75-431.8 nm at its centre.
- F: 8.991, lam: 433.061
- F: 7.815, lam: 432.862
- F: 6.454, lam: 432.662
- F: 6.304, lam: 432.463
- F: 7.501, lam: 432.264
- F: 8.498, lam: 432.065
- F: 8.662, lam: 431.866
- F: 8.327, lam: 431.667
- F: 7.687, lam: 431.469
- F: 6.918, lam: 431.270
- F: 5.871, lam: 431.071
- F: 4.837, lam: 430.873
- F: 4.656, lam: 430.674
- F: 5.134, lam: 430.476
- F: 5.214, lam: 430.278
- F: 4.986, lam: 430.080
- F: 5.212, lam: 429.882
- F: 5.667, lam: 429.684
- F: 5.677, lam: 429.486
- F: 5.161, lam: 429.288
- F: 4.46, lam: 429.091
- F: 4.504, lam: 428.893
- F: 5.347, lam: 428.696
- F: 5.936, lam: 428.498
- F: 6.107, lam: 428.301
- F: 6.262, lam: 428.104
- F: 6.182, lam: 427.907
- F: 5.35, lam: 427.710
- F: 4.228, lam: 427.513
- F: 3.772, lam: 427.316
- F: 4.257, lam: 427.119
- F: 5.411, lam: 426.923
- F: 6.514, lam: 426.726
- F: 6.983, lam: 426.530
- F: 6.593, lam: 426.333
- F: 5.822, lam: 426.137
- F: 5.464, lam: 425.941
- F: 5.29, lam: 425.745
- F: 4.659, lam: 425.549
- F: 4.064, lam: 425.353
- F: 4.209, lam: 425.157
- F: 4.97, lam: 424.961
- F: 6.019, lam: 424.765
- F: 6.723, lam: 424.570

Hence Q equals 0.48 nm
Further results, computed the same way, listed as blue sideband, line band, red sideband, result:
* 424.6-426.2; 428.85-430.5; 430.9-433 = 0.36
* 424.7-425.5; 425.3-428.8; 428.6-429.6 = -0.42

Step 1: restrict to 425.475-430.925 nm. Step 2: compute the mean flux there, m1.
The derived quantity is 5.35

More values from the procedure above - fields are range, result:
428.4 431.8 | 5.65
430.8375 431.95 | 7.16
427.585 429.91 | 5.48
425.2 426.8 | 5.61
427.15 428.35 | 5.22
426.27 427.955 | 5.43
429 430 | 5.24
